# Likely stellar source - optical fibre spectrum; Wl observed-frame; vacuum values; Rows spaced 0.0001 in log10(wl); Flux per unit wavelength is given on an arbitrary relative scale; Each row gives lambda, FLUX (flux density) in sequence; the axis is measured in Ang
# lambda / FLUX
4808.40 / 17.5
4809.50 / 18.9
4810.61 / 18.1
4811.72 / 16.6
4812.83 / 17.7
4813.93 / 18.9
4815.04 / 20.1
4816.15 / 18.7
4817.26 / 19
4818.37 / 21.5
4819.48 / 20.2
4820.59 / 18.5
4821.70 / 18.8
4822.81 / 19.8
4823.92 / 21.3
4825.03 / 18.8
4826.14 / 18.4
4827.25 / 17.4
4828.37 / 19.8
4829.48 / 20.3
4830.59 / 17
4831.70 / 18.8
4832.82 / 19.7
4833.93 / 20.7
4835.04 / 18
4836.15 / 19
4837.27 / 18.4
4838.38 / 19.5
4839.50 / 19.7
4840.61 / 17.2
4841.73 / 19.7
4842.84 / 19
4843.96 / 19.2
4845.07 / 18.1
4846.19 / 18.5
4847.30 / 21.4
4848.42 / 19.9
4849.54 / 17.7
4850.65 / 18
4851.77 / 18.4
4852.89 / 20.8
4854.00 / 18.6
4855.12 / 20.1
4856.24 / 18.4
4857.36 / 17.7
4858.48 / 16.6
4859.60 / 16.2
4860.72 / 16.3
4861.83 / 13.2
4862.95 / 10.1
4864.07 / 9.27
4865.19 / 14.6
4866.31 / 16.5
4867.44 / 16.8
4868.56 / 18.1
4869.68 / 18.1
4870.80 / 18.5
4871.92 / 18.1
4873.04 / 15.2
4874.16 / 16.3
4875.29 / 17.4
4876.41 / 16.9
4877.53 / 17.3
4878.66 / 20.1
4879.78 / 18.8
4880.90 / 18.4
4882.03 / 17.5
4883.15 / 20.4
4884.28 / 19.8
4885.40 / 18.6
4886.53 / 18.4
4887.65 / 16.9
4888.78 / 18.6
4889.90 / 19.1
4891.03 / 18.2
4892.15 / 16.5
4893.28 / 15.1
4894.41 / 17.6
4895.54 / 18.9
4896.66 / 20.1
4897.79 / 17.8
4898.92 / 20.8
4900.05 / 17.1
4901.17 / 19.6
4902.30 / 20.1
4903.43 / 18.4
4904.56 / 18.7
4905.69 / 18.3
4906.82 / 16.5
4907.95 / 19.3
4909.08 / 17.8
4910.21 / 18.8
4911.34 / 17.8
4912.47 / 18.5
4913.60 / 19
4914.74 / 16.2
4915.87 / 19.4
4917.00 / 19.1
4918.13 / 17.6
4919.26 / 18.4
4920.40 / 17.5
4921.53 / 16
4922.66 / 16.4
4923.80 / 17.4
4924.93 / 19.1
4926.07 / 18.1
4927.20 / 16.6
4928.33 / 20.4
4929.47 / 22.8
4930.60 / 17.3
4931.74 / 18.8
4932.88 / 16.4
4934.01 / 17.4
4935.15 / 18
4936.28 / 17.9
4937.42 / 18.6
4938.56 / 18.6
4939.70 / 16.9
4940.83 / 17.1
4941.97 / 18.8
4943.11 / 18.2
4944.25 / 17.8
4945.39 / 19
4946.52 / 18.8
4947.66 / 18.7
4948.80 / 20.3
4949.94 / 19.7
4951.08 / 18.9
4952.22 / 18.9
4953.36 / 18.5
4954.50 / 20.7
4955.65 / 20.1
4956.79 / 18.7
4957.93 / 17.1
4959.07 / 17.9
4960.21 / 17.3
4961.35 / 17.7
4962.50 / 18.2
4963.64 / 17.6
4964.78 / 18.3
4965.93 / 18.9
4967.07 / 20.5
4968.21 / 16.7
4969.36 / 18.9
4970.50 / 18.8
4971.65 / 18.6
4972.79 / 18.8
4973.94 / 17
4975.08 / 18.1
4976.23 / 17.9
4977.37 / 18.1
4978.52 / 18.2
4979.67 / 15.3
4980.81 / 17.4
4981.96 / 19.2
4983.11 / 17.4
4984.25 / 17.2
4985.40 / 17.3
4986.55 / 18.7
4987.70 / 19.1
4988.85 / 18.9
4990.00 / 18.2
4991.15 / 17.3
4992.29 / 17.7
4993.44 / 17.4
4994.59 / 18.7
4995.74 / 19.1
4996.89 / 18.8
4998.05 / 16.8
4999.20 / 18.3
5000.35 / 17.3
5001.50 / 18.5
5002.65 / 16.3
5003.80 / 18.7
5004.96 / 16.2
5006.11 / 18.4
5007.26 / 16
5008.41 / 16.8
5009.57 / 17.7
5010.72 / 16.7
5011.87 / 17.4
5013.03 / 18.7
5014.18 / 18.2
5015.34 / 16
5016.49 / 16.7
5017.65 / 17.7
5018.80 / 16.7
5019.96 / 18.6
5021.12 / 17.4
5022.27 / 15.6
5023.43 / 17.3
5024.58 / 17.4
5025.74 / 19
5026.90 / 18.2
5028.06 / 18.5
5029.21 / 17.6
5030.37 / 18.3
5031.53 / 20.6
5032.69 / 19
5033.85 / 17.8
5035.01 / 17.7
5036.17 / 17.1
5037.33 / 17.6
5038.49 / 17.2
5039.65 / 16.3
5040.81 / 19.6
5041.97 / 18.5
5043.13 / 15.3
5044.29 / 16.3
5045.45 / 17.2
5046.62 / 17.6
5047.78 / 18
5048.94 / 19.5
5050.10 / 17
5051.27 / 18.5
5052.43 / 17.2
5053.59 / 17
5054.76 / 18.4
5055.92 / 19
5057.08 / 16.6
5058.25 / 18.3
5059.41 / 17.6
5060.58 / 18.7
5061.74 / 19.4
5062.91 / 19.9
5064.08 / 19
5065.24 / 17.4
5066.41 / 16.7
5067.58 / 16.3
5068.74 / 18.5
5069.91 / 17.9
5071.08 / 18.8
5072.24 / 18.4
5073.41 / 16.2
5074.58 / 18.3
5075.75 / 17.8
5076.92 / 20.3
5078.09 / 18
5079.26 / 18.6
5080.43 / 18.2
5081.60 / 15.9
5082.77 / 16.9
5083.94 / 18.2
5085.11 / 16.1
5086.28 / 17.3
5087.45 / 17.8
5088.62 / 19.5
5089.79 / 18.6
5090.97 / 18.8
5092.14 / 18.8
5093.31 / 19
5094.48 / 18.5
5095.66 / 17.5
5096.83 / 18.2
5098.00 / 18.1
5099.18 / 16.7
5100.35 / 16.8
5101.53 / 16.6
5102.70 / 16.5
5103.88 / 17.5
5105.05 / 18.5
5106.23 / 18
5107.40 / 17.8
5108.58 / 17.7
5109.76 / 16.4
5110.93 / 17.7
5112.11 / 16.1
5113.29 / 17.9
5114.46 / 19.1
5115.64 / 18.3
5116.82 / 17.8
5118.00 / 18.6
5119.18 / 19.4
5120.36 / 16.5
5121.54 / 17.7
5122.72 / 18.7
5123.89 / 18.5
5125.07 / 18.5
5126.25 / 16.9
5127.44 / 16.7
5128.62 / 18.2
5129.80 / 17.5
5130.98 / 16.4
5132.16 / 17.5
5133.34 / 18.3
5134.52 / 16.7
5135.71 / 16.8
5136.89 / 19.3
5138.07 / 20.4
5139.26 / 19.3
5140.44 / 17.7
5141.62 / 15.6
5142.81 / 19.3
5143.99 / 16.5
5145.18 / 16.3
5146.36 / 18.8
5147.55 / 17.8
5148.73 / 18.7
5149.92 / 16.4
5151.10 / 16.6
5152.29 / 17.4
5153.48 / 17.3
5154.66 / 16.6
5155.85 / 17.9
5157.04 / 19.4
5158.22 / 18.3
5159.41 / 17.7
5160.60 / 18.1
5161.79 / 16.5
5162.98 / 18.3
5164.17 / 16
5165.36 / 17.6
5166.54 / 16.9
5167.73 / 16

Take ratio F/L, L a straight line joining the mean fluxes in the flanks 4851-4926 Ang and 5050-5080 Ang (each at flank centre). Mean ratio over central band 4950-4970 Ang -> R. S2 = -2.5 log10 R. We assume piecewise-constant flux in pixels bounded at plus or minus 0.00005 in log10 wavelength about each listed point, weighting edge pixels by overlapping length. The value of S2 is -0.04 mag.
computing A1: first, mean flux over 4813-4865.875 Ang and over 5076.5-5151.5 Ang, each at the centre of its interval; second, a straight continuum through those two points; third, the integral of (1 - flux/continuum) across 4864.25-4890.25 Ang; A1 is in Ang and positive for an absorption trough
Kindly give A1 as 0.8 Ang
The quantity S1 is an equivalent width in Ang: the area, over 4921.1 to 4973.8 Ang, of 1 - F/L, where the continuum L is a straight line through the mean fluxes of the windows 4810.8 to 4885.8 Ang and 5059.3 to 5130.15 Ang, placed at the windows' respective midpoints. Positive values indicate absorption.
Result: -0.9 Ang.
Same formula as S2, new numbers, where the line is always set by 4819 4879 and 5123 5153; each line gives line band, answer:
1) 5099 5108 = 0.025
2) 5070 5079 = -0.029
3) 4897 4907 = -0.045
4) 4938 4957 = -0.054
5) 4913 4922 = 0.000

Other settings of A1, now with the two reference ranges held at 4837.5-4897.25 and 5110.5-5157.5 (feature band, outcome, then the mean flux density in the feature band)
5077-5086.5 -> 0.1 Ang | 17.6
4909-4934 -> -0.6 Ang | 18.1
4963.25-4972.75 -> -0.4 Ang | 18.6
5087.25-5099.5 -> -0.4 Ang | 18.4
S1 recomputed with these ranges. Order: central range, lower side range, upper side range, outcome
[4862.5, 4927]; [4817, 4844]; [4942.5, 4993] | 3.62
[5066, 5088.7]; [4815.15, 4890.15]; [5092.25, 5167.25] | 0.04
